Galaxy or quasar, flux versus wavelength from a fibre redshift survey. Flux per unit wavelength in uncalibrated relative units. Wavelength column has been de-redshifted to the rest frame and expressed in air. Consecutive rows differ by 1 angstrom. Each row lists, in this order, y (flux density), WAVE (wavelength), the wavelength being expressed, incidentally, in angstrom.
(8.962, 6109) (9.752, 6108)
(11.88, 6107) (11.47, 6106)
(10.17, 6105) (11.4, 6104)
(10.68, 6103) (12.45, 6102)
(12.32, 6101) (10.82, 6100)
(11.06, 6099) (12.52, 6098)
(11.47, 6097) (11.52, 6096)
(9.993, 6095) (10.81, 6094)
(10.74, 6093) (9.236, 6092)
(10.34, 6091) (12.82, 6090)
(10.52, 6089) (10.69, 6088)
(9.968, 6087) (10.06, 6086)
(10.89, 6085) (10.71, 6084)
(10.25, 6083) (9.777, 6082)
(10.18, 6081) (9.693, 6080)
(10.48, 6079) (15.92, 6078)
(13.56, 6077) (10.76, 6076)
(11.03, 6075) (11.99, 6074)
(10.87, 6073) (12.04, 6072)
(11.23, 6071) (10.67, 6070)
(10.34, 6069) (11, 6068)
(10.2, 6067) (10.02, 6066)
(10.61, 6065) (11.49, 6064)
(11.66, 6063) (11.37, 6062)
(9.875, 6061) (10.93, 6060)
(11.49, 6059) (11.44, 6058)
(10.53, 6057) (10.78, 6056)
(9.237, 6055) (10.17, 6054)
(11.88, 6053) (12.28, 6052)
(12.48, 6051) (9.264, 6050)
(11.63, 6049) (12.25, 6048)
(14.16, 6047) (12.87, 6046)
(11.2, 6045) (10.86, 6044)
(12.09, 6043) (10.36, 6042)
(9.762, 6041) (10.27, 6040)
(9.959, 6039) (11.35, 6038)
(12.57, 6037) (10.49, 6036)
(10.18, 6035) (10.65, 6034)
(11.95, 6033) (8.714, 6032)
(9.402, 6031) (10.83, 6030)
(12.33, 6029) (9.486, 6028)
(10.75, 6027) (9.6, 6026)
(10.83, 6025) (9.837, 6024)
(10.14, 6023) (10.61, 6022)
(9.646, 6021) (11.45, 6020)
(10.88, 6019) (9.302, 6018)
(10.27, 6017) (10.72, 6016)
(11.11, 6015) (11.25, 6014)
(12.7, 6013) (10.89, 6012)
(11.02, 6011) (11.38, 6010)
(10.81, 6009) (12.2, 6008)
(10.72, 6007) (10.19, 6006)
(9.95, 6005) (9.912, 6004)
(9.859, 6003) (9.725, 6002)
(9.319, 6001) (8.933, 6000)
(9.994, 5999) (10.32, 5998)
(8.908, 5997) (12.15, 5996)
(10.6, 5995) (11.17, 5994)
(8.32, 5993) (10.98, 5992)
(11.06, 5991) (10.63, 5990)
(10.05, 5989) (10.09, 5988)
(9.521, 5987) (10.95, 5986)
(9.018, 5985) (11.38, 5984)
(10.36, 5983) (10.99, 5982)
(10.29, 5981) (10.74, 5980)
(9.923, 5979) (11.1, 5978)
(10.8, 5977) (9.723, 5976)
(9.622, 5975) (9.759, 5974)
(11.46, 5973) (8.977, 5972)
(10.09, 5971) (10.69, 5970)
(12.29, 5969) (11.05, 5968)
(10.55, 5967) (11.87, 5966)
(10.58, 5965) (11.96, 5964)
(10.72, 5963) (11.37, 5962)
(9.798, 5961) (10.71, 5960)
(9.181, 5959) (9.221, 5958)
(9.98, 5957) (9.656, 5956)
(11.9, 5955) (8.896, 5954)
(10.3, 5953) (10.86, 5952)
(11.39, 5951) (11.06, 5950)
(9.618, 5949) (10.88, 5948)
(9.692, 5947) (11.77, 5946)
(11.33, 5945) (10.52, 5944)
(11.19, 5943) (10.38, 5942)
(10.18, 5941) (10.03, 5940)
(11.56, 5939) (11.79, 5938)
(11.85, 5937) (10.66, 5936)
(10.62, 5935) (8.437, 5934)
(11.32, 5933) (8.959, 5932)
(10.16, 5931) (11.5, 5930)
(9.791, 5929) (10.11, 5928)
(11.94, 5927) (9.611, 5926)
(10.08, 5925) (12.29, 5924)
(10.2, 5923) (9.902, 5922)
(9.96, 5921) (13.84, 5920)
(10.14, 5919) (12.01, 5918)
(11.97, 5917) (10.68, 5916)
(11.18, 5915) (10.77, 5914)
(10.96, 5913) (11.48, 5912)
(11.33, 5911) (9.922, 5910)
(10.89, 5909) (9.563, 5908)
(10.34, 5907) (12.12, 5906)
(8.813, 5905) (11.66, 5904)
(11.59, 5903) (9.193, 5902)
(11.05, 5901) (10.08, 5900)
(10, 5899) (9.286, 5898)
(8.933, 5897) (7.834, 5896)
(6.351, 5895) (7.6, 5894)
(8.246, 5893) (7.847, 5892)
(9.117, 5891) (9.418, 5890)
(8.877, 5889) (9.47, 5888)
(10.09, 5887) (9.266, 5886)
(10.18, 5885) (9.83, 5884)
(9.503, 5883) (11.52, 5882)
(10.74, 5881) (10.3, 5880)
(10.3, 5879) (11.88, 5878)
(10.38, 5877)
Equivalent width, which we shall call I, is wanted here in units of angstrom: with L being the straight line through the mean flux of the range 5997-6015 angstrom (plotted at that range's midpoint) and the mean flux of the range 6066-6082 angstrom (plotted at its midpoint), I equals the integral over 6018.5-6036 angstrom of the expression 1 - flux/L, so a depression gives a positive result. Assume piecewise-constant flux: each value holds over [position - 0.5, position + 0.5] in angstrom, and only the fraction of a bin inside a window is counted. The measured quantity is 0.5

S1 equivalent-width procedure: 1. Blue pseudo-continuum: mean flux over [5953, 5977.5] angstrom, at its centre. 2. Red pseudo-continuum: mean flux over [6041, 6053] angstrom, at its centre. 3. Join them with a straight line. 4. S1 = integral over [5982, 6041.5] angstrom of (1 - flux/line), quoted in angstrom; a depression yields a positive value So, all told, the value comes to 3.6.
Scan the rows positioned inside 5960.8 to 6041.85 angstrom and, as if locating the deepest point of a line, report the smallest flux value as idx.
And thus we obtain 8.32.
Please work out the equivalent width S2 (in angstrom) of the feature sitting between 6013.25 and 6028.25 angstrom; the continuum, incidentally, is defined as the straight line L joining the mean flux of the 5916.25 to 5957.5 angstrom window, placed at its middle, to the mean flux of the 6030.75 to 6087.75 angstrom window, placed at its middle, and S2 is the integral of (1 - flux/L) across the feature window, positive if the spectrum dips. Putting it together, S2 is 0.6 angstrom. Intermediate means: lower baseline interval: 10.7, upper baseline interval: 11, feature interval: 10.4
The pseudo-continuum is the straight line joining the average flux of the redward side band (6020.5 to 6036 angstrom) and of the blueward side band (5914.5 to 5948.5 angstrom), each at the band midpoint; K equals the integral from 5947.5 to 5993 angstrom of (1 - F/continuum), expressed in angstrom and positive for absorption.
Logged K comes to 0.6 angstrom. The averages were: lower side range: 10.8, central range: 10.5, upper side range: 10.3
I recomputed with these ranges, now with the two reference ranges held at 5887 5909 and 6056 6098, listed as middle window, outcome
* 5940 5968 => -1.8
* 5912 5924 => -1.9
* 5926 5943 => -1.4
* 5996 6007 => 0.5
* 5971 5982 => -0.2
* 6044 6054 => -1.0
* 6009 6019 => -0.5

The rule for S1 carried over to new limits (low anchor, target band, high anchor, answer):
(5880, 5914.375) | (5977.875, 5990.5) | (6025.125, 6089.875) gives 0.1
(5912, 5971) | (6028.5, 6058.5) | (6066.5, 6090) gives -0.3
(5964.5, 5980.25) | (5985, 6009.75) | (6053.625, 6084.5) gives 1.0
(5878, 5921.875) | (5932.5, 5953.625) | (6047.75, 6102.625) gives -0.8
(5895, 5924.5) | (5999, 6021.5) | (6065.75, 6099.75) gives 0.5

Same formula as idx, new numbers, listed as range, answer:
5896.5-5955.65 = 8.437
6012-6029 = 9.302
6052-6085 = 9.237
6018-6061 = 8.714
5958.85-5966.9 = 9.181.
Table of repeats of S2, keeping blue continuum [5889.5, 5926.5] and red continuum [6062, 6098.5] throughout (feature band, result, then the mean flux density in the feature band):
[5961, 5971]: -0.6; 11.1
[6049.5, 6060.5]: -0.1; 11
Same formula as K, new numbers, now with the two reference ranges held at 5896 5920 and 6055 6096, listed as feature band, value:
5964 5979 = 0.1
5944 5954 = 0.0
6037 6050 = -0.6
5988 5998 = 0.3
